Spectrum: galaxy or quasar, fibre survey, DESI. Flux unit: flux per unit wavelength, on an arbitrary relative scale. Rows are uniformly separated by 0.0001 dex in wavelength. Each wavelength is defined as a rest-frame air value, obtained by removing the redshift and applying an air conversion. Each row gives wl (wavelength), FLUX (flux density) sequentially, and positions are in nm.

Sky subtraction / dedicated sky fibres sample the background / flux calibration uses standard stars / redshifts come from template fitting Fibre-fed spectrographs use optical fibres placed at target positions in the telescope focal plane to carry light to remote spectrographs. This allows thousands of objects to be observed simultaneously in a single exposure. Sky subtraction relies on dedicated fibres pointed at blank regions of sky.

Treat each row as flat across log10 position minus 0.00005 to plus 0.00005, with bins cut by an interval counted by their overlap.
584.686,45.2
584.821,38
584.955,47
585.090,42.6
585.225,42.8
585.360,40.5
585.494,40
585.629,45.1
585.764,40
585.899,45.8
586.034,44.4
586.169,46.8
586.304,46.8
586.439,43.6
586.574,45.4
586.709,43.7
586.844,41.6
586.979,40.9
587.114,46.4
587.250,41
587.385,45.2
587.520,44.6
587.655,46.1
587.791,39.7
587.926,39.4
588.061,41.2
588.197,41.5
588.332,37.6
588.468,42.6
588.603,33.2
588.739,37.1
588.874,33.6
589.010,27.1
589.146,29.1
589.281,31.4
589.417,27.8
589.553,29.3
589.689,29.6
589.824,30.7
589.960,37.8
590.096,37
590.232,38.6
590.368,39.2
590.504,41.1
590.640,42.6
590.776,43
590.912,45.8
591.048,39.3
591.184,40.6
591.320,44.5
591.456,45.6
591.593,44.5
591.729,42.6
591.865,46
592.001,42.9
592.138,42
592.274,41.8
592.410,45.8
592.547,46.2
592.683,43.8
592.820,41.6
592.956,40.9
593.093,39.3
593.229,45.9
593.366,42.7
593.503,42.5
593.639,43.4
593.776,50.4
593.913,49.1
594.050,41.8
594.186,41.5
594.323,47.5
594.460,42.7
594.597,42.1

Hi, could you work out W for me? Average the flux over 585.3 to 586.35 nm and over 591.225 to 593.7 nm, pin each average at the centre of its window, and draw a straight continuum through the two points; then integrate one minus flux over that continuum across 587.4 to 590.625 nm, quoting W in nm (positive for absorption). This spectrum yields 0.517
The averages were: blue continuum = 43.6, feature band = 36.6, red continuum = 43.4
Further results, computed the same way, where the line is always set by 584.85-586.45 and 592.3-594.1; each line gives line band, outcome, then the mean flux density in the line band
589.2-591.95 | 0.32 nm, 38.8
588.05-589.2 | 0.21 nm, 35.7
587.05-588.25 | 0.03 nm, 42.8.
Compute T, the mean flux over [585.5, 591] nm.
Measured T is 39.6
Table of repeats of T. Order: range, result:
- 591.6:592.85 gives 43.7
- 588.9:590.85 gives 34.6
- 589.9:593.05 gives 42.3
